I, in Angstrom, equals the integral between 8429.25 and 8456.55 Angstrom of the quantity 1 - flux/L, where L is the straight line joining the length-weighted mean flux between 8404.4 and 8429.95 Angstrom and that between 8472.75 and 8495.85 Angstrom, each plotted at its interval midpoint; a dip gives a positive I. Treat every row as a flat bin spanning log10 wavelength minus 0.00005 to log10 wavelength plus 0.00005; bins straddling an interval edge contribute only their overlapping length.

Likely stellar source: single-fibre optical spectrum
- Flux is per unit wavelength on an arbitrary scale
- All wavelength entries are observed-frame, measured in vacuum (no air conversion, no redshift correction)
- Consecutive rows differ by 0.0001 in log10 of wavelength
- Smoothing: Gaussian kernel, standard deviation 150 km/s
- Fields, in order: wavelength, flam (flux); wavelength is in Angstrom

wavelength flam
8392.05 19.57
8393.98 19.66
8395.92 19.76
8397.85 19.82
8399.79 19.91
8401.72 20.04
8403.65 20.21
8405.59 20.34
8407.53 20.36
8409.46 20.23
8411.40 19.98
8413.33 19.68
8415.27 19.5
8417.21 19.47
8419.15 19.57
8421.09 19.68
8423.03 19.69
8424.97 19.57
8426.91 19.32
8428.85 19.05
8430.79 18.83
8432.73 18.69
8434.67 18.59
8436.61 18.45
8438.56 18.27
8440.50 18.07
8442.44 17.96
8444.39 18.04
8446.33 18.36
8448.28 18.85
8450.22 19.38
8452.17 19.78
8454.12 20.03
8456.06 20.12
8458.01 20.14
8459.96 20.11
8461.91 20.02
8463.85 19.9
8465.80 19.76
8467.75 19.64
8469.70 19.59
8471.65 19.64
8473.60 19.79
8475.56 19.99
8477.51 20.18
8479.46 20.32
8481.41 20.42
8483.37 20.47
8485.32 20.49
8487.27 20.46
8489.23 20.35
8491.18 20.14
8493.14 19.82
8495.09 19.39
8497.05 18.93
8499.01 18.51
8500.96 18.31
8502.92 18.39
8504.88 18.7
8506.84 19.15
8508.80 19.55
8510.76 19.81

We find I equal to 1.5 Angstrom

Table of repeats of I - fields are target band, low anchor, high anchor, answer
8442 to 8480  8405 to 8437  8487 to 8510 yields -0.4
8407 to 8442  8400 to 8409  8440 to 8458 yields 0.8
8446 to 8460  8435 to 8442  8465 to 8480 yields -0.5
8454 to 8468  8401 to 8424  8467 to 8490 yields 0.1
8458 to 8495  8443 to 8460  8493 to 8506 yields -1.9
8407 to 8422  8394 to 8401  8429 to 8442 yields -0.4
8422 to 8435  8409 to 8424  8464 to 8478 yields 0.4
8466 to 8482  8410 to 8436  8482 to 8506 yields -0.4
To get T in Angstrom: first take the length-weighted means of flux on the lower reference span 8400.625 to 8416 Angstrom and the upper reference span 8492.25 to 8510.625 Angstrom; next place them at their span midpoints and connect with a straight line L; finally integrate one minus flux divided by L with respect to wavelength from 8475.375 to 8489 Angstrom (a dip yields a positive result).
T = -0.80 Angstrom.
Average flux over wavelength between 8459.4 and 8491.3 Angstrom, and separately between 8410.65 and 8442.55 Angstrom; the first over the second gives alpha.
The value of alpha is 1.05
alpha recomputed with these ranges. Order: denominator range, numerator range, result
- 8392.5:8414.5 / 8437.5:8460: 0.95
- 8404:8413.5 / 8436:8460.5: 0.94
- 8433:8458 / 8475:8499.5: 1.06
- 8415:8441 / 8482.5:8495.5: 1.06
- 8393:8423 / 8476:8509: 0.99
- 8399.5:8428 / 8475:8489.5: 1.03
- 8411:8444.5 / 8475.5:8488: 1.07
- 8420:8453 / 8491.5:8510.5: 1.01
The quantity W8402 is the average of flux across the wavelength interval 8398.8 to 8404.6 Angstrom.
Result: 20.1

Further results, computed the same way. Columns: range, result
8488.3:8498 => 19.7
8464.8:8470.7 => 19.7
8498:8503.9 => 18.4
